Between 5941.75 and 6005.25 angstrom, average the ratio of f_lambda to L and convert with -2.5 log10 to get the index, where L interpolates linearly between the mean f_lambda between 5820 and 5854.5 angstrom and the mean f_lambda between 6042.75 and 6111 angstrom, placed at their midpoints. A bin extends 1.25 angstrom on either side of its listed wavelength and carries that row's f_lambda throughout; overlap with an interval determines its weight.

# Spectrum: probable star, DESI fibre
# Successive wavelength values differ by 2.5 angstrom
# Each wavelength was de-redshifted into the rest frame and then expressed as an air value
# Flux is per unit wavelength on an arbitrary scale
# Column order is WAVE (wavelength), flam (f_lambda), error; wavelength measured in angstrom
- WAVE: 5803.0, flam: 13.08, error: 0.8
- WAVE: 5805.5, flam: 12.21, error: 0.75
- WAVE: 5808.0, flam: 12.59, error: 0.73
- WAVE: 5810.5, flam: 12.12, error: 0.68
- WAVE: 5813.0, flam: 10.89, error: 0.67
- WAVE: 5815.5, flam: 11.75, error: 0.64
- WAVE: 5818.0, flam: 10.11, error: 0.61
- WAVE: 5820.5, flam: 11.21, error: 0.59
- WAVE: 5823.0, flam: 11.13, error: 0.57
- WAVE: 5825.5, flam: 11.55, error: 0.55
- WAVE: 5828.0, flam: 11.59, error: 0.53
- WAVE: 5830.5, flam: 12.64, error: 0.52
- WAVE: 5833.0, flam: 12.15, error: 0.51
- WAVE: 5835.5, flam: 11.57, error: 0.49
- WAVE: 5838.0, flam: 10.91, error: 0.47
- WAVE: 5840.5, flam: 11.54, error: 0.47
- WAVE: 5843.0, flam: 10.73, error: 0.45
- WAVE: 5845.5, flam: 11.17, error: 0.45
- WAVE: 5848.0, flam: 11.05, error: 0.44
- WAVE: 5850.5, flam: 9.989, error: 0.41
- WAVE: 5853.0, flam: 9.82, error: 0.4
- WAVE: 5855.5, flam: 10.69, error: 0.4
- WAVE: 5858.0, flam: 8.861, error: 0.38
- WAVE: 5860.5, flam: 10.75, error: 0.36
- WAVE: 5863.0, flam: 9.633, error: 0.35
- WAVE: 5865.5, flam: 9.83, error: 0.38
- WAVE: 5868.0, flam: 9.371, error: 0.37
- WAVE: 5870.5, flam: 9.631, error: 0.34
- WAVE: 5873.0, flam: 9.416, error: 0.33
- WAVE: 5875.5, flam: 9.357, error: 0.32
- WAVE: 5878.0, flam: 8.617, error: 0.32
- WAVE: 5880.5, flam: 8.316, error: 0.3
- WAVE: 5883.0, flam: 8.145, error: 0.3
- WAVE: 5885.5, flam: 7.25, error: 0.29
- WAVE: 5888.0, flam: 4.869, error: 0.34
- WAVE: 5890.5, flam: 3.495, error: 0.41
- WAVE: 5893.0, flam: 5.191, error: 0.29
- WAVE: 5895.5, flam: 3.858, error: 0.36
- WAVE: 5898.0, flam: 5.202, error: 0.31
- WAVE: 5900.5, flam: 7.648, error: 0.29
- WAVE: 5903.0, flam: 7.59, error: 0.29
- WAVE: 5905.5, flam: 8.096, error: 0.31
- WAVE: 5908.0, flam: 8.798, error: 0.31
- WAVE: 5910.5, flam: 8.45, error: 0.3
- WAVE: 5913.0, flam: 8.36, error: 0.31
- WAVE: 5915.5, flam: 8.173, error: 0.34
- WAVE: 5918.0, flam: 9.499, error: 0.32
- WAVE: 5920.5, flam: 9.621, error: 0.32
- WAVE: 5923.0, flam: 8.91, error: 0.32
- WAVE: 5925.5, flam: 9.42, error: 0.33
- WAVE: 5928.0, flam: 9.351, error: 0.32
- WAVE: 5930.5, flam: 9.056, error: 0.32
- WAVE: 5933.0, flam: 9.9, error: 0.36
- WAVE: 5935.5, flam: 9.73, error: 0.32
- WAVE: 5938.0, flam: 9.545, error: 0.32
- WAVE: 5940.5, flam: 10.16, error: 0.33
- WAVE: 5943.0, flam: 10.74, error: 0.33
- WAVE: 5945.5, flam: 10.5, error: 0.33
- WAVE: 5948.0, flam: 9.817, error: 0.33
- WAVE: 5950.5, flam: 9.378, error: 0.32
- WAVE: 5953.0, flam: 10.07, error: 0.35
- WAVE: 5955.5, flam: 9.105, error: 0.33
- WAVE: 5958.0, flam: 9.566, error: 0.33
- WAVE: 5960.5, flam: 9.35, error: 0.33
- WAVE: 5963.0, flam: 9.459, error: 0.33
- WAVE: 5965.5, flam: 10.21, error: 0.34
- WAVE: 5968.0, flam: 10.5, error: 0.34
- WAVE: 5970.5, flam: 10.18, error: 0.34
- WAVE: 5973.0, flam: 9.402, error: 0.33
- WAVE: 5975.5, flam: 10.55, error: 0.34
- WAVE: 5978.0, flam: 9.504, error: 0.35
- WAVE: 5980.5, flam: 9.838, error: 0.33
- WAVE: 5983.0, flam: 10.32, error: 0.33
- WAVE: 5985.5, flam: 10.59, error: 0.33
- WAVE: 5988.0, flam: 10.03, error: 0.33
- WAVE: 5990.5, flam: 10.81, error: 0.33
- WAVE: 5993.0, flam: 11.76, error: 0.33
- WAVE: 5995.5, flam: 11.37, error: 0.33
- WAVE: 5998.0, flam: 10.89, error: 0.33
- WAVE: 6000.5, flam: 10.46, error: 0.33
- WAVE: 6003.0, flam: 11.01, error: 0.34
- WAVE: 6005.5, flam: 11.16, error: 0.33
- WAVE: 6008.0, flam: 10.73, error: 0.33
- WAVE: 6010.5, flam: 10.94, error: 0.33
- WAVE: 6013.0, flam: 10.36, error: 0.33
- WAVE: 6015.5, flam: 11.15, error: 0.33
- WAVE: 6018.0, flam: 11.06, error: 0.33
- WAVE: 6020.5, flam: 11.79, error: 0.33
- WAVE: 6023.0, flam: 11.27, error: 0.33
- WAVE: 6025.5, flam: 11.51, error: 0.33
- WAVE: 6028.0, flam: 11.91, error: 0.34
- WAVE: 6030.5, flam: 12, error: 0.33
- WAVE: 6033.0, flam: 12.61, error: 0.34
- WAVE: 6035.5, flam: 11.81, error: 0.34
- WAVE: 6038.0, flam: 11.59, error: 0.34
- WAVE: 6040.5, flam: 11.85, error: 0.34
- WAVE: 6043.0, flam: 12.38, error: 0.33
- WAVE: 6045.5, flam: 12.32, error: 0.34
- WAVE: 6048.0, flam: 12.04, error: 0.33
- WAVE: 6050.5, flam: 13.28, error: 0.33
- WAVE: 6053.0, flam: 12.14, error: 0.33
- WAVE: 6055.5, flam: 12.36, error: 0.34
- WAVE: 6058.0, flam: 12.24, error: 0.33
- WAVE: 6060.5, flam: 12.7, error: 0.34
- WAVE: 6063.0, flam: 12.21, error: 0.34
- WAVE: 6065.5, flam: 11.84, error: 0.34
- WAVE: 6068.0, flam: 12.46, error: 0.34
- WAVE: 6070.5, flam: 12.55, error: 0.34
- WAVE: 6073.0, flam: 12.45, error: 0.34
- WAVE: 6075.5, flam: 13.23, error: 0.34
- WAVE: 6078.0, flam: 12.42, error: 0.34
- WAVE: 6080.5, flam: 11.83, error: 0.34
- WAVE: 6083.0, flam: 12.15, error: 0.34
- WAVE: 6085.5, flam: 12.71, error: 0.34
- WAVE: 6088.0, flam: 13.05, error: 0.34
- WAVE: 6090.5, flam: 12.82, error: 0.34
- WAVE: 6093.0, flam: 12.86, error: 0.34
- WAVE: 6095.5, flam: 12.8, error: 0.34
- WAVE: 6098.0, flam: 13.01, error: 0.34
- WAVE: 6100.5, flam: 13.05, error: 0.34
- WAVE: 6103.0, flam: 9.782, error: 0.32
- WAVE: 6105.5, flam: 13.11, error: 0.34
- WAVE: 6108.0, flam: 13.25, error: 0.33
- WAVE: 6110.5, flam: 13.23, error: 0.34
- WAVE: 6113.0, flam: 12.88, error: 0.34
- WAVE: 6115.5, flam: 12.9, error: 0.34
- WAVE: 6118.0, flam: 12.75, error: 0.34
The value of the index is 0.17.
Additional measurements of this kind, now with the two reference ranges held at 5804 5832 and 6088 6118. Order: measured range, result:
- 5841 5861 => 0.132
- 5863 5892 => 0.417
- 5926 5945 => 0.228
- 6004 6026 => 0.119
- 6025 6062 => 0.026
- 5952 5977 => 0.233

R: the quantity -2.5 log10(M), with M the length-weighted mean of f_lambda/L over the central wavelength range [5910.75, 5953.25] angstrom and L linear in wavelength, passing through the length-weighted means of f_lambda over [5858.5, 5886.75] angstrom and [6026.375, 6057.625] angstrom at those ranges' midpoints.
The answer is 0.08 mag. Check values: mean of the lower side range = 9.11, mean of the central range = 9.5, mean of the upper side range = 12.2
